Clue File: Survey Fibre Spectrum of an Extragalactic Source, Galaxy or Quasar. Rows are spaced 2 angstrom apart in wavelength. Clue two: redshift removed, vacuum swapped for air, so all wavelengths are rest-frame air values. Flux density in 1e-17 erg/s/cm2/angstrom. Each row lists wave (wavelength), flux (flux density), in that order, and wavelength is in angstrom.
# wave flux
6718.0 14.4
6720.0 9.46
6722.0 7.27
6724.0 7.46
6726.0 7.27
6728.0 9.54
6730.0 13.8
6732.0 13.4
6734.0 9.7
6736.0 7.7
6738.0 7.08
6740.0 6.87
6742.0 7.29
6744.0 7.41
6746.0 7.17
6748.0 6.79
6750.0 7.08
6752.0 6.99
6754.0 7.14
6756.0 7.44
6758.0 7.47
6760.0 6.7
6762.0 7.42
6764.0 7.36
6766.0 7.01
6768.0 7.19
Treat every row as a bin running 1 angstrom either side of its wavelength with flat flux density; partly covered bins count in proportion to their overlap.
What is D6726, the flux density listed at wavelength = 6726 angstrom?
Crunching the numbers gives 7.27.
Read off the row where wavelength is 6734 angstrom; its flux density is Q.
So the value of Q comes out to 9.7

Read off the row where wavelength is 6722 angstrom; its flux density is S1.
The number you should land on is 7.27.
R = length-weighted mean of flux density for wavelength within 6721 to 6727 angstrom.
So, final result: 7.33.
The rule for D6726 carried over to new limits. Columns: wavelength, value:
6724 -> 7.46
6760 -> 6.7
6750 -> 7.08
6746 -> 7.17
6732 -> 13.4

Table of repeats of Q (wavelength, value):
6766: 7.01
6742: 7.29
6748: 6.79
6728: 9.54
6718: 14.4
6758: 7.47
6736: 7.7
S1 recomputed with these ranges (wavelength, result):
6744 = 7.41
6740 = 6.87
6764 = 7.36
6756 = 7.44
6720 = 9.46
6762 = 7.42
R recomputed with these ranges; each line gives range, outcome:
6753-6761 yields 7.19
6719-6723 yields 8.37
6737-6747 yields 7.16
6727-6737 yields 10.8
